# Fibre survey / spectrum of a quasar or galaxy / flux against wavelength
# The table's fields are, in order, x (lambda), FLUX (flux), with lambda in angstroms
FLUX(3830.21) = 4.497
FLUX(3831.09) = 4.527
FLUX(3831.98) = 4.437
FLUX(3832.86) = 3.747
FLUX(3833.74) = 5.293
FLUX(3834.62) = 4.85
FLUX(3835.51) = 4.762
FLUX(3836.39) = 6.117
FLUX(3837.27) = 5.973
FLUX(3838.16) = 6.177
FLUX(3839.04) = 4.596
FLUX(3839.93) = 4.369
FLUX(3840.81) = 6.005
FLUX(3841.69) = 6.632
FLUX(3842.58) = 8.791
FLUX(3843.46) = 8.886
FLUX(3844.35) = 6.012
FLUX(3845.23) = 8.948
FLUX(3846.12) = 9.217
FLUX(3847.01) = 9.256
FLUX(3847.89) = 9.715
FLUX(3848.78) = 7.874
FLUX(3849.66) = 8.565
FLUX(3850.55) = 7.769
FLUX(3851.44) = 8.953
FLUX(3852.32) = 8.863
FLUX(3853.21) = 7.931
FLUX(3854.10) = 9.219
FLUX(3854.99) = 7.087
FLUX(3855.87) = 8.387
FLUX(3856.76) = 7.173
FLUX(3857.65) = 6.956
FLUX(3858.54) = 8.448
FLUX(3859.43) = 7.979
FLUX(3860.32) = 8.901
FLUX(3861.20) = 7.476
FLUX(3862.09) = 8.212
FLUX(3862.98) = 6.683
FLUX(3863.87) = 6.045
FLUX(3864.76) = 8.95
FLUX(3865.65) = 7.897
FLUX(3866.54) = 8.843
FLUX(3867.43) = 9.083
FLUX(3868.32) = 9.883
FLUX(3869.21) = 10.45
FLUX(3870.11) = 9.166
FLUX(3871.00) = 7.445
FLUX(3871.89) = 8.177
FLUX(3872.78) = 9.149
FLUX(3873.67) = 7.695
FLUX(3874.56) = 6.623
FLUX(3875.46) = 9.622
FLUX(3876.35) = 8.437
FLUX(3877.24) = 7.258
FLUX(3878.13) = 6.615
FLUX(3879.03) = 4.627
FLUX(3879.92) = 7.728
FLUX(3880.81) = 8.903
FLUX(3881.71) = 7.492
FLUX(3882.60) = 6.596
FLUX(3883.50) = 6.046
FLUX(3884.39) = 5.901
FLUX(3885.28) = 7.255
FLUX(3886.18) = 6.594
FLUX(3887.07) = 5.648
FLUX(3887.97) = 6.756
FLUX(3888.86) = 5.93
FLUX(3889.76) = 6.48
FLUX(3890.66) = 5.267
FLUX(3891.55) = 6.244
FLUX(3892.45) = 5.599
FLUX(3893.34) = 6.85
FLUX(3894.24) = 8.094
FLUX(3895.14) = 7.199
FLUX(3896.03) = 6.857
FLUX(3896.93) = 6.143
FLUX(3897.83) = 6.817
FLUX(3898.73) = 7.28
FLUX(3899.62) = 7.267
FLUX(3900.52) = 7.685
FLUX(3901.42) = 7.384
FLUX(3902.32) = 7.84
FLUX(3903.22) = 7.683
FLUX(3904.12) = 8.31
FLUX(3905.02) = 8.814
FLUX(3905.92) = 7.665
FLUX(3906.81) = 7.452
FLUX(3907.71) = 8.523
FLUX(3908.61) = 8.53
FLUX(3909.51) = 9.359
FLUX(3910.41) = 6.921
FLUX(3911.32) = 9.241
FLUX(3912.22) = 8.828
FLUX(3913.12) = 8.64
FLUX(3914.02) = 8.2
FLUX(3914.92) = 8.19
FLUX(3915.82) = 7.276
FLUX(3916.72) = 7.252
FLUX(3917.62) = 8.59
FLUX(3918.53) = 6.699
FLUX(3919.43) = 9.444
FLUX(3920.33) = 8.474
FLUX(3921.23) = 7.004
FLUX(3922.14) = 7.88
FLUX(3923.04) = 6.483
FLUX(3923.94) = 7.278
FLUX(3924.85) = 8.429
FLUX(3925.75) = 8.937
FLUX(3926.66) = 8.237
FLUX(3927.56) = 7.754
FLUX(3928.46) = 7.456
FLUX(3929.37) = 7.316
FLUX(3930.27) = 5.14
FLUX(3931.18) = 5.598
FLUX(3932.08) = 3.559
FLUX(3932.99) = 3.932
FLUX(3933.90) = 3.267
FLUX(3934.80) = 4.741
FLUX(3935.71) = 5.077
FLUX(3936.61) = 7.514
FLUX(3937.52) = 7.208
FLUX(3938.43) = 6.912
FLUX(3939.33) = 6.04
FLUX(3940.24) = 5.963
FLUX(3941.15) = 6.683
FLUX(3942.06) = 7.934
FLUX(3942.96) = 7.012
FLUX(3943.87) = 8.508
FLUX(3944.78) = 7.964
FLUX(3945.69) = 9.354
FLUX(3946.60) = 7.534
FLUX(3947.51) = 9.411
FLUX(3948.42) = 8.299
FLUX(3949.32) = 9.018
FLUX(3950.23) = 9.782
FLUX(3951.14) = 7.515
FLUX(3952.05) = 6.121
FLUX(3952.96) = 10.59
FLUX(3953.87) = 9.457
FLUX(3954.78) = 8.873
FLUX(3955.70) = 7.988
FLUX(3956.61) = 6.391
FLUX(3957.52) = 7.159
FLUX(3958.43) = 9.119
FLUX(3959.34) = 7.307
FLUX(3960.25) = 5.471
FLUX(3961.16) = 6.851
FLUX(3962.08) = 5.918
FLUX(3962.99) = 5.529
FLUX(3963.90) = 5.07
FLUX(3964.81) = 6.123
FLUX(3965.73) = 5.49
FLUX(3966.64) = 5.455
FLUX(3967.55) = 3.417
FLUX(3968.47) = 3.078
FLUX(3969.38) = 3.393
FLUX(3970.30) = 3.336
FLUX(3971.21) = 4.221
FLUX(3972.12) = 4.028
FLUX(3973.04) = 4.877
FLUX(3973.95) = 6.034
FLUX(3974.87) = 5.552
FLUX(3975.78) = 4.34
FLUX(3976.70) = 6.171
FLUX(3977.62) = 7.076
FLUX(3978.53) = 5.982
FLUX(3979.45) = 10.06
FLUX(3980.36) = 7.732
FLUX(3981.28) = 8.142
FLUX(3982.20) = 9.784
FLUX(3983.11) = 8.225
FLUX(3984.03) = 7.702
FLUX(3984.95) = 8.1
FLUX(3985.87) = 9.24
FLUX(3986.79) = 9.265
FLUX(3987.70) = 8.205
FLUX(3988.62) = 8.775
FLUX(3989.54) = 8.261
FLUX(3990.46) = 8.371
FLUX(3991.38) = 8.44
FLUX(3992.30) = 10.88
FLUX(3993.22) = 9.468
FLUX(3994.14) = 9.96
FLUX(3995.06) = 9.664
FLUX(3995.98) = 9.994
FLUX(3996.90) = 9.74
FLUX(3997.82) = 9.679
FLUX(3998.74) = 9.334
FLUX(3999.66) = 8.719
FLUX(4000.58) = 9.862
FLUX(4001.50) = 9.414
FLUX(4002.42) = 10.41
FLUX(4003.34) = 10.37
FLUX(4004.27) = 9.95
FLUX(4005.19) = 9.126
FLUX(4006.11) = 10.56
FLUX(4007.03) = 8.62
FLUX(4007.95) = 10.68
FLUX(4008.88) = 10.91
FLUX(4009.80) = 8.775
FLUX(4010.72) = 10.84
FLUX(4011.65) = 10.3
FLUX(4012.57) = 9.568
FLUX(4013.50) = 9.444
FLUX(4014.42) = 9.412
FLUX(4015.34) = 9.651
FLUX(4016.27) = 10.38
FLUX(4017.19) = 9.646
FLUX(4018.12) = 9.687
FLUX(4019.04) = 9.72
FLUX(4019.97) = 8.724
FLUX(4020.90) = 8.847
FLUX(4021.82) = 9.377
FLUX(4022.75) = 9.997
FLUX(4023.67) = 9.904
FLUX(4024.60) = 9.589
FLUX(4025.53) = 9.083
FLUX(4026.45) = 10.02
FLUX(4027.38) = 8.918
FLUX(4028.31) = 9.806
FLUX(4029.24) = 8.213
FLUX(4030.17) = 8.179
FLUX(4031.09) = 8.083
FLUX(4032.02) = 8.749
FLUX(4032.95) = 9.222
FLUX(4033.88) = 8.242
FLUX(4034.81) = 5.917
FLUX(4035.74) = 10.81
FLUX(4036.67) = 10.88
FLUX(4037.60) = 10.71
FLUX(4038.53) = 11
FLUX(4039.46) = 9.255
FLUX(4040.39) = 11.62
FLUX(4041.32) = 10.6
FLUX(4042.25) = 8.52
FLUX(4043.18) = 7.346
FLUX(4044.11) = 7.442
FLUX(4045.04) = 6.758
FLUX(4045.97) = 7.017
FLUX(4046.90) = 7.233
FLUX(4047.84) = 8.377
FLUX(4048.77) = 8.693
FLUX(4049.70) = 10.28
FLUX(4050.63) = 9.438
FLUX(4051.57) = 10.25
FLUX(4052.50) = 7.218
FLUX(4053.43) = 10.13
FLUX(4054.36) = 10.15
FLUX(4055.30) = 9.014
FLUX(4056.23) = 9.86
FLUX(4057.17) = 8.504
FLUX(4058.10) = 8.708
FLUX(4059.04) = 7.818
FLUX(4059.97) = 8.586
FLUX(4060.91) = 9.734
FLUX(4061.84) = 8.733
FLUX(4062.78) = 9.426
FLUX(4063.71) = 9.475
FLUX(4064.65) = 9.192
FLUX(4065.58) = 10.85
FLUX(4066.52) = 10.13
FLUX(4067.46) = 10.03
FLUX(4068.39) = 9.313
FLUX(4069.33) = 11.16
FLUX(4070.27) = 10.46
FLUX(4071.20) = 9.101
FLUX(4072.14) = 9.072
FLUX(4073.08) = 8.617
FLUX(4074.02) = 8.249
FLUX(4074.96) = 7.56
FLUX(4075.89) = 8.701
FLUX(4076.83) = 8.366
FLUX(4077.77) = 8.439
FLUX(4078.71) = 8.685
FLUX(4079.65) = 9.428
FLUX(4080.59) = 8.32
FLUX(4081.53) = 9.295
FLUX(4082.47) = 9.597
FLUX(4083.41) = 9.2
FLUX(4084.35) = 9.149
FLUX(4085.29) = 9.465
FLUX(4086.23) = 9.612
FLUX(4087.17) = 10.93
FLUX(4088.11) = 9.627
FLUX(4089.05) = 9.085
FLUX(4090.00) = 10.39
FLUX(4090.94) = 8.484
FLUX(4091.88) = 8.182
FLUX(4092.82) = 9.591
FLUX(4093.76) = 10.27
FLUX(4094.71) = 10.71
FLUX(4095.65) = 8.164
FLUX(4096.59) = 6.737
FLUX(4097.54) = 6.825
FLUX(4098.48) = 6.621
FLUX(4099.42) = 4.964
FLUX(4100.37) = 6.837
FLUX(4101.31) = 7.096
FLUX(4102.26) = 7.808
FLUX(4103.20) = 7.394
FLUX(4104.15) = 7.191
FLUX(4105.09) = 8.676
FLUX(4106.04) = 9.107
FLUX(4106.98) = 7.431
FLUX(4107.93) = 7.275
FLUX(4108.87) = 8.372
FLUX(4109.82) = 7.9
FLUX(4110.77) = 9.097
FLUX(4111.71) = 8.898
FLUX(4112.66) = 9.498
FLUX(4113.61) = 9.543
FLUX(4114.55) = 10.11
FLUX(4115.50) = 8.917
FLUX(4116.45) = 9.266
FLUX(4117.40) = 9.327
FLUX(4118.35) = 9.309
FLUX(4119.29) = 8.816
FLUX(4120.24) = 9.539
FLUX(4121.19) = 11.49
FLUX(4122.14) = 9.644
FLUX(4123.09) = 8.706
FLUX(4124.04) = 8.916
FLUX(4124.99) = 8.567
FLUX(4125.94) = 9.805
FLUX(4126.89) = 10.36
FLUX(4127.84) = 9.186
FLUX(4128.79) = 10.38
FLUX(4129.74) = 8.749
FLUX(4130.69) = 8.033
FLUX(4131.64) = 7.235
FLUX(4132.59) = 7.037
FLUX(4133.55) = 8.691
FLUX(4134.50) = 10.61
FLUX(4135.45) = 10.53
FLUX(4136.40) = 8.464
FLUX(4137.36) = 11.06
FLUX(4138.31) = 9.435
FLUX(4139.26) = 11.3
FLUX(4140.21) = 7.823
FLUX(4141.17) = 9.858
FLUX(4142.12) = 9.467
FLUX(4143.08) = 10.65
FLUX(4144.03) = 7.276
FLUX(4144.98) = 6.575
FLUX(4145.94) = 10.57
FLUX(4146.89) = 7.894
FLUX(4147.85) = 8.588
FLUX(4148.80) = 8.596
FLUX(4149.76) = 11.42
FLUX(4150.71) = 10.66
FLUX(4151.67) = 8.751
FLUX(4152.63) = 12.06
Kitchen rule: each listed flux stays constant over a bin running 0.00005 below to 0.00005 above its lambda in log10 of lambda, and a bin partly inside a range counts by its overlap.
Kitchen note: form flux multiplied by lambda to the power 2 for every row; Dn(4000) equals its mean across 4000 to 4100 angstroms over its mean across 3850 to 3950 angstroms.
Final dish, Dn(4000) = 1.32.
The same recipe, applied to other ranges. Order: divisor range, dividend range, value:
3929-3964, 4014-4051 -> 1.36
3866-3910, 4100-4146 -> 1.34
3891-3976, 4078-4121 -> 1.35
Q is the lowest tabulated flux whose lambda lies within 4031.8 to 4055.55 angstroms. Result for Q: 5.917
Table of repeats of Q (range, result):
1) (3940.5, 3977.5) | 3.078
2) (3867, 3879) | 6.615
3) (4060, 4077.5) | 7.56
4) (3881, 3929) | 5.267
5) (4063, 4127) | 4.964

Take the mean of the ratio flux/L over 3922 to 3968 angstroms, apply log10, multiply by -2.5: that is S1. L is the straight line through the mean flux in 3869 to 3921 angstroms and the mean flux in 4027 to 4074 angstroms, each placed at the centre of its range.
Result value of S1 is 0.15 mag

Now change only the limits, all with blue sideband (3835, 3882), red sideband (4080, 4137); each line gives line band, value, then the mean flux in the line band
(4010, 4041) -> -0.125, 9.51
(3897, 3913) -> 0.003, 7.94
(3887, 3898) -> 0.219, 6.47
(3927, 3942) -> 0.333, 5.96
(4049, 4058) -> -0.096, 9.38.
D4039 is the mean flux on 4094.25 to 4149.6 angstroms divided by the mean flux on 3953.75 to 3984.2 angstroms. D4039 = 1.4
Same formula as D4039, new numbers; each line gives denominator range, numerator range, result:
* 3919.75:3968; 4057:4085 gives 1.30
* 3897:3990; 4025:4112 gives 1.23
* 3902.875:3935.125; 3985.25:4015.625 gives 1.29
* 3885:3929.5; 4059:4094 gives 1.23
